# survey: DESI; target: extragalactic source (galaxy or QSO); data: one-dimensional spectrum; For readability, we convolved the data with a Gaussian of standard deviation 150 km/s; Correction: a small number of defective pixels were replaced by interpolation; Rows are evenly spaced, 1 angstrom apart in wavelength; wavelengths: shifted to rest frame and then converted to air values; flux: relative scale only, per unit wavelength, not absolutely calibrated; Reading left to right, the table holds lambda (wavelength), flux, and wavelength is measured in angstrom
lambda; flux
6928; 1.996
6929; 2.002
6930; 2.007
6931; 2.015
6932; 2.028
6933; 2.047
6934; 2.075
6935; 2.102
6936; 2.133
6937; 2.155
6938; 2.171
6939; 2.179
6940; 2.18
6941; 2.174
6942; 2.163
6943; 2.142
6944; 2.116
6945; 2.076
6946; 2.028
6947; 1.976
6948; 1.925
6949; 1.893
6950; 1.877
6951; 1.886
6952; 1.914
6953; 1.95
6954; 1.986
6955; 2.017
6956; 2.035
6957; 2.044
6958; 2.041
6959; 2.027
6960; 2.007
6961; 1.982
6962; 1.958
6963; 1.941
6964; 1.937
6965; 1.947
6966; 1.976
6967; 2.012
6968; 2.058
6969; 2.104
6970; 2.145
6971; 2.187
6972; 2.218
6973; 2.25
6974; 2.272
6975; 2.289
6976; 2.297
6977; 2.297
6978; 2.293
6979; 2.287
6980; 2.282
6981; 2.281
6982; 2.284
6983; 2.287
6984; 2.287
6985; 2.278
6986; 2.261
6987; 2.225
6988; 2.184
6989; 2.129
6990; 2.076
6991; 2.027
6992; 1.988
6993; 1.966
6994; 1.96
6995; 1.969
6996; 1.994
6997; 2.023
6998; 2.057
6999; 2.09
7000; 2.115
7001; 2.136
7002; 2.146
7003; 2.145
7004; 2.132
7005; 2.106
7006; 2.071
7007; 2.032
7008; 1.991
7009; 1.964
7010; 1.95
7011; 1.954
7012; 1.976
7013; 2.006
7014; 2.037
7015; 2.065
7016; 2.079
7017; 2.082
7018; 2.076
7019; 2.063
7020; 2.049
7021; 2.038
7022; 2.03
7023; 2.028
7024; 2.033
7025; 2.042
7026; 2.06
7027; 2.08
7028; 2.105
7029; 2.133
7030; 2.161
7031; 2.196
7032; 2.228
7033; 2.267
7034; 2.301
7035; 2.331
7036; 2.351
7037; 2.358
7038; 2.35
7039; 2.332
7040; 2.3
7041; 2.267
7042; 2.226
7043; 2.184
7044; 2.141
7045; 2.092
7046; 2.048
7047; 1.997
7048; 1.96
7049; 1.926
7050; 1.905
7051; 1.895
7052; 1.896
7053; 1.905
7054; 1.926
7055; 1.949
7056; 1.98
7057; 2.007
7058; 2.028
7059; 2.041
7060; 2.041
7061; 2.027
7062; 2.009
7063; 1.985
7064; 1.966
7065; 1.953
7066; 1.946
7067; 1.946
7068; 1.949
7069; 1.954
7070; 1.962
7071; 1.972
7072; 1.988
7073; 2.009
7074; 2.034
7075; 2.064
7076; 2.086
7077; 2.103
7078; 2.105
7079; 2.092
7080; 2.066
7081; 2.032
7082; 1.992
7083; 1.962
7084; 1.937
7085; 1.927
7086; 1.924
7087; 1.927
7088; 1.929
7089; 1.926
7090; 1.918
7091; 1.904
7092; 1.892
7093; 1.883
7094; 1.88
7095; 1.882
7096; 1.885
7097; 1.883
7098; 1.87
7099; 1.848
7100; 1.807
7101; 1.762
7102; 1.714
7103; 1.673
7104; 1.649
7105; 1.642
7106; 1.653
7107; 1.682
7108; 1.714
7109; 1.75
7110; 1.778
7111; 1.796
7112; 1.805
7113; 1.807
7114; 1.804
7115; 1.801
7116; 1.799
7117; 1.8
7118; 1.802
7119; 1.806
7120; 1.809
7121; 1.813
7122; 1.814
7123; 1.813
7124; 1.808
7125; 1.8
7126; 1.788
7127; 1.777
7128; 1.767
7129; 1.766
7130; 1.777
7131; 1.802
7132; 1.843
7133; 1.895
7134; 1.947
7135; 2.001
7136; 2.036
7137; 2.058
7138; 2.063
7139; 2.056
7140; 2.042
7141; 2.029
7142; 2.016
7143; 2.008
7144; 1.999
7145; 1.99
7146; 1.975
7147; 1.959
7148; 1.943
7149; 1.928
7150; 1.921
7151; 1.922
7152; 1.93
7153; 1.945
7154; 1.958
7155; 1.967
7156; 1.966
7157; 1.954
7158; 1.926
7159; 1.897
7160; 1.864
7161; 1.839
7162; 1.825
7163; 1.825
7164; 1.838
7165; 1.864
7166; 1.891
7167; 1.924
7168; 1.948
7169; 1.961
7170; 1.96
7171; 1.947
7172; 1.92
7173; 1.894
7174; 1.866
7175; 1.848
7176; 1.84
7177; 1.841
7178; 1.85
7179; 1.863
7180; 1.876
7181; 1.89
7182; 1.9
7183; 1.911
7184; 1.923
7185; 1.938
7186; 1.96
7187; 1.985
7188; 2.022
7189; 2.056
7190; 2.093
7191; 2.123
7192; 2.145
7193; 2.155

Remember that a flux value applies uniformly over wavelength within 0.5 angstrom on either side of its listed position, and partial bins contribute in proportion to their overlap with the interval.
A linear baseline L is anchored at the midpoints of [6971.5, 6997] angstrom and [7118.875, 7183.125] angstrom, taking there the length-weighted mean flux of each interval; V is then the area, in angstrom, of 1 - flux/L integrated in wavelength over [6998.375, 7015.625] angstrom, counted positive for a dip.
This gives 0.7 angstrom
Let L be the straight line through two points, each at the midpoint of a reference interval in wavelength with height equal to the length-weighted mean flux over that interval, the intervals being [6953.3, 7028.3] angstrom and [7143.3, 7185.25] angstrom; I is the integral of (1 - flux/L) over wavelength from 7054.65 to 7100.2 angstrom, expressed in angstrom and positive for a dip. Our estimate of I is 0.8 angstrom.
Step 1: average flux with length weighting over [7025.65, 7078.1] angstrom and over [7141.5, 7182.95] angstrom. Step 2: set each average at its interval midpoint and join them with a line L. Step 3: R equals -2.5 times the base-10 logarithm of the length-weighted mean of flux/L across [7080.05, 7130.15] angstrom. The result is 0.10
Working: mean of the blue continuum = 2.08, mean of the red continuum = 1.91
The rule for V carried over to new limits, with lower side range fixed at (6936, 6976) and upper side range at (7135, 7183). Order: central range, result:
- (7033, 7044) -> -1.5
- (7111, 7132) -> 1.7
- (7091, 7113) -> 2.0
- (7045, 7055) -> 0.3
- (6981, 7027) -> -1.1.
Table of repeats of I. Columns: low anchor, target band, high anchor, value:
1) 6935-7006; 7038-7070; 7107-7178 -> -0.5 angstrom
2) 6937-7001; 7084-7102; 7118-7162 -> 0.7 angstrom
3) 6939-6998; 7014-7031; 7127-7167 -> -0.2 angstrom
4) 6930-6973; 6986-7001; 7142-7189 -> -0.3 angstrom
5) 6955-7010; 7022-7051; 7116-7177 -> -1.5 angstrom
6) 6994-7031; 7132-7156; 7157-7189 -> -0.6 angstrom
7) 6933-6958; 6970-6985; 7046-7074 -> -1.8 angstrom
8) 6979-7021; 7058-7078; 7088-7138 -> -0.8 angstrom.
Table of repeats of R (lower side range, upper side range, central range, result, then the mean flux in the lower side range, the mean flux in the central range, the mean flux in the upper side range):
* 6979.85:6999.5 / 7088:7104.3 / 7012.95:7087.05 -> -0.05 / 2.13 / 2.06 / 1.84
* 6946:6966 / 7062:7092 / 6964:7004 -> -0.09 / 1.97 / 2.15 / 1.98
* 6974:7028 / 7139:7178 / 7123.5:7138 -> 0.05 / 2.11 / 1.87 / 1.93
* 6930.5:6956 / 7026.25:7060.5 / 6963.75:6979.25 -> -0.05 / 2.05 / 2.16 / 2.11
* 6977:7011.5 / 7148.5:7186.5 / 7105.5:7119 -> 0.12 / 2.12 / 1.77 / 1.9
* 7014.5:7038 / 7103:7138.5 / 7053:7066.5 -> 0.02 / 2.14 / 1.99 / 1.81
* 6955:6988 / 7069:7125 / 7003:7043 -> -0.05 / 2.15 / 2.13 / 1.87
